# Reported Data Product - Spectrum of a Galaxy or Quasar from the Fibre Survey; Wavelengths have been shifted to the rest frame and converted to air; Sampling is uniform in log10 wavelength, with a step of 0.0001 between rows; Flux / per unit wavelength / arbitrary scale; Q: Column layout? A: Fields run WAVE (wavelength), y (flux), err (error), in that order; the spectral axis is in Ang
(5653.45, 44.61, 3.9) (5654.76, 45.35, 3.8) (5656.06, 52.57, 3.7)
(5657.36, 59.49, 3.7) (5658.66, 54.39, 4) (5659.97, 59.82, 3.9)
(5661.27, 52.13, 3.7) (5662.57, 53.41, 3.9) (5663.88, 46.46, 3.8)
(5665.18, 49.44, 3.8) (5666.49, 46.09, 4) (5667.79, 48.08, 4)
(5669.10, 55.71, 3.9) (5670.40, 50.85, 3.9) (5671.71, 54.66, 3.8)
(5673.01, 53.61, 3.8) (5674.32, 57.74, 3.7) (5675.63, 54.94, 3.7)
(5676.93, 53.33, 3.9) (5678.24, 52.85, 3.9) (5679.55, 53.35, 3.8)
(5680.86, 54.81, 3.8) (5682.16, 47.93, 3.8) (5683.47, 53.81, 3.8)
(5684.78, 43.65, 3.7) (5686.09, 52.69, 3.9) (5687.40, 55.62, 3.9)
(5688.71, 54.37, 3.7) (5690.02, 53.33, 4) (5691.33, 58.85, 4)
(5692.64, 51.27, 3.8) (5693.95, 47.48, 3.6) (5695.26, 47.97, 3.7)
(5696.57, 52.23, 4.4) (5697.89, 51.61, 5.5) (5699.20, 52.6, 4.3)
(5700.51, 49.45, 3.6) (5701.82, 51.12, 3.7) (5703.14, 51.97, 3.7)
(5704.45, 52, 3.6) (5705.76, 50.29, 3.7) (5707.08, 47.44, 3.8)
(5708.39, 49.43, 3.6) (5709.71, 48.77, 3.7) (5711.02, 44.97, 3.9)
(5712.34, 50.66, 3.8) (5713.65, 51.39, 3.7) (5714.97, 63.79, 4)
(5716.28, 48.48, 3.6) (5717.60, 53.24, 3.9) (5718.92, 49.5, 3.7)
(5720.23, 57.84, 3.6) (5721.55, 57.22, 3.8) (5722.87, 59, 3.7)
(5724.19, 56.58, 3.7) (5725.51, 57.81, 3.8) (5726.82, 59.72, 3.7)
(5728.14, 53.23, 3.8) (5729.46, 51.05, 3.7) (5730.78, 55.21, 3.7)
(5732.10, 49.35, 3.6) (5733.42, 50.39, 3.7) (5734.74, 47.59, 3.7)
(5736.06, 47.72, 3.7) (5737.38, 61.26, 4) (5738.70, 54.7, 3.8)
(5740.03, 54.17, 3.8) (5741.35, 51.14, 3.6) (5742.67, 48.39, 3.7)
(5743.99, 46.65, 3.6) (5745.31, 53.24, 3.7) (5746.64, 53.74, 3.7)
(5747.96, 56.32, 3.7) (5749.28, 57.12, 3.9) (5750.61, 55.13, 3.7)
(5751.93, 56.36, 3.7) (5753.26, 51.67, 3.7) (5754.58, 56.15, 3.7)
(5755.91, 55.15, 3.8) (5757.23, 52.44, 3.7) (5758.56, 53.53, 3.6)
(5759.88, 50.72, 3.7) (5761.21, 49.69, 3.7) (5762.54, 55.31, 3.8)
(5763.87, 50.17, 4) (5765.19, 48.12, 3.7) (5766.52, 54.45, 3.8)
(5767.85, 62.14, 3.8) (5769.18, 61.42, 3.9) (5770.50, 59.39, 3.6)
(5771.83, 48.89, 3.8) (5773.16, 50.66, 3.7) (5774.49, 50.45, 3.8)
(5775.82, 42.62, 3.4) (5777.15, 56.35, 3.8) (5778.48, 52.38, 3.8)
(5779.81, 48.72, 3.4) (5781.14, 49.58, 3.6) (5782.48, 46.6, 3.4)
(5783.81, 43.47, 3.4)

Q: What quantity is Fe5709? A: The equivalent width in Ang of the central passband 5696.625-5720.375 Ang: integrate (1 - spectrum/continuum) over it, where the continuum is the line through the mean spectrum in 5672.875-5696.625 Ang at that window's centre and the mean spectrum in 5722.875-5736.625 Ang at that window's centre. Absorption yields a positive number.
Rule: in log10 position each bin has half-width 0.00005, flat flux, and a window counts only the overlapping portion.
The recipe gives 0.8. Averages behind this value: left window 52.6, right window 53.2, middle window 51.2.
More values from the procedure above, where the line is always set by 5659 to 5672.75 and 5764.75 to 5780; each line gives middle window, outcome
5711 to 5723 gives -0.3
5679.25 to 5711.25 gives 0.6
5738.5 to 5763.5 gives -0.1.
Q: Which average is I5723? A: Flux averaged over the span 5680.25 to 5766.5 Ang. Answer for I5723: 52.5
